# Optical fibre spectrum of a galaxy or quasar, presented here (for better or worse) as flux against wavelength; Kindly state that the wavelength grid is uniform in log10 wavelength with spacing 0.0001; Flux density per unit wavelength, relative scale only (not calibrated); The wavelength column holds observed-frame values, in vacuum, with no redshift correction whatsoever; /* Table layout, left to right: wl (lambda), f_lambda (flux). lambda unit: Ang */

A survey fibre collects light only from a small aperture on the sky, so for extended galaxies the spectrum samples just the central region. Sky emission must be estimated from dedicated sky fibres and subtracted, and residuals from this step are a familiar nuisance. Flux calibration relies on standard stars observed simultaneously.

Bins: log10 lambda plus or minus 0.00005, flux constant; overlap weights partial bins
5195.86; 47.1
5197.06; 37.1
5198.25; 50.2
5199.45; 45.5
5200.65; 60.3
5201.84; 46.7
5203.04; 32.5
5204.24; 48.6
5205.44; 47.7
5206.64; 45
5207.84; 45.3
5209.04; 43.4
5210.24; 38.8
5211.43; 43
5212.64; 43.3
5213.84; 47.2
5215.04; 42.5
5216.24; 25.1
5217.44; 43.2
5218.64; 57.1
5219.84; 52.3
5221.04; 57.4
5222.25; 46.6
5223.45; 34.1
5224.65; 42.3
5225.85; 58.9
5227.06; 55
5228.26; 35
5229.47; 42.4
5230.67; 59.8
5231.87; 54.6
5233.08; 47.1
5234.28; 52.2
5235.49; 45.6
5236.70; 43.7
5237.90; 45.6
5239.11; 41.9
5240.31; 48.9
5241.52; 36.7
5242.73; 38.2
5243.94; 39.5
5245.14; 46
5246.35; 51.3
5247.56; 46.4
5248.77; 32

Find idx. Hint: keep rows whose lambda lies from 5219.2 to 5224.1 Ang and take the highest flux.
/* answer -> 57.4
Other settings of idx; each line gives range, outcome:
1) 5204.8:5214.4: 47.7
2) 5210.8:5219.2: 57.1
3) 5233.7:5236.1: 52.2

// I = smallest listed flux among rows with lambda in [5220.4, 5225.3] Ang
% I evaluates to 34.1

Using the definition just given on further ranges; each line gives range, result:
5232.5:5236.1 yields 45.6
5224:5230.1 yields 35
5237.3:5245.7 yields 36.7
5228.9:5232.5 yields 42.4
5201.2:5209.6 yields 32.5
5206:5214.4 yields 38.8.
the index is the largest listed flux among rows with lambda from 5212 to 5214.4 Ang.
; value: 47.2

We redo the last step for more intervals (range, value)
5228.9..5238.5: 59.8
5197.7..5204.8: 60.3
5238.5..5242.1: 48.9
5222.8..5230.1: 58.9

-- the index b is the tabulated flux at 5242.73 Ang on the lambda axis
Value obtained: 38.2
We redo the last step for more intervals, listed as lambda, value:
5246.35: 51.3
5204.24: 48.6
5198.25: 50.2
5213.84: 47.2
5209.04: 43.4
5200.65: 60.3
